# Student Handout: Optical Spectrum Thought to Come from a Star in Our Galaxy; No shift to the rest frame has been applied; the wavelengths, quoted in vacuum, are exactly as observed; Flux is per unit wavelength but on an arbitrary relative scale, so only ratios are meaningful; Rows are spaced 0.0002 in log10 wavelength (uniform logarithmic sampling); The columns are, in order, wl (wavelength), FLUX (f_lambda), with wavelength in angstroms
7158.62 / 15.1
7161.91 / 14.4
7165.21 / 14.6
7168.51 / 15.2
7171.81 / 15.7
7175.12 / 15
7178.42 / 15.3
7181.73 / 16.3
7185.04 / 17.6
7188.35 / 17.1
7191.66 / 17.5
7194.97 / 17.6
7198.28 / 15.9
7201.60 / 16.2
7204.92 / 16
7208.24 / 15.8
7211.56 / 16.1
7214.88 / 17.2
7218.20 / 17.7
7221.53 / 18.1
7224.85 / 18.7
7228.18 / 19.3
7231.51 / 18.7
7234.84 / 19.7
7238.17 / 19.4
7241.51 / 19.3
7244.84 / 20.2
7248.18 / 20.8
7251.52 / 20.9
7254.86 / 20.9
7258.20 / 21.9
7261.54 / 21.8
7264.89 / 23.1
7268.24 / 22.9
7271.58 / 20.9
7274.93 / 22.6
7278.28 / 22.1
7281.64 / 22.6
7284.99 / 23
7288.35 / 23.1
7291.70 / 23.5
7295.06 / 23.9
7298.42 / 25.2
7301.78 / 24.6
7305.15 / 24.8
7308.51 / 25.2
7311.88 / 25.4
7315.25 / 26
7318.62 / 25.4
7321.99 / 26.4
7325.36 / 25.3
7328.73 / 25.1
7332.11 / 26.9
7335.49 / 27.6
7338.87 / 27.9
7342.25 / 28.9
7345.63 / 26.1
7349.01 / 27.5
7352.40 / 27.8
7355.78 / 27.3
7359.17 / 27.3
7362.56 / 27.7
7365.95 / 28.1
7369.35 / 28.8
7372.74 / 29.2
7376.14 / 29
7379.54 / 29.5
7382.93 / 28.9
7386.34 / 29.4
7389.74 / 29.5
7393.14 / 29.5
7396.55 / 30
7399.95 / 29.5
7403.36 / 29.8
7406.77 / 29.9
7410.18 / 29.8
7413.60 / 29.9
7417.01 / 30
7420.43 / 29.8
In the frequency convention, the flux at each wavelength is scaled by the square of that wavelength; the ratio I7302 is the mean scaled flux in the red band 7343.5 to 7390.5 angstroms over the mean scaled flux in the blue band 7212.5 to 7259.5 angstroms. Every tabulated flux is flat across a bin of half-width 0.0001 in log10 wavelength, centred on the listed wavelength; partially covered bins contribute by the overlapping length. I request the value 1.51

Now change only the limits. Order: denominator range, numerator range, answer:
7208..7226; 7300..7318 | 1.49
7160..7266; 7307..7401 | 1.61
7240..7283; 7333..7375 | 1.33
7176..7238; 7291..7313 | 1.46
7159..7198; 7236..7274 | 1.35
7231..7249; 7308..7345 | 1.37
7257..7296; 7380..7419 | 1.36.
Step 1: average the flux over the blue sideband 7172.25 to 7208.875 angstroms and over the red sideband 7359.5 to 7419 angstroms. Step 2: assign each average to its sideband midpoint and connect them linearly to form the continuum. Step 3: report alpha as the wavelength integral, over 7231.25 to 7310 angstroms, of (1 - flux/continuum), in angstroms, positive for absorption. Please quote -2.2 angstroms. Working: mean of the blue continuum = 16.4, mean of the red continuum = 29.3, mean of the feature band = 22.2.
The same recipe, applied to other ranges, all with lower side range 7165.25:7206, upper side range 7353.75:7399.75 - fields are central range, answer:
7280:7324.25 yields -1.2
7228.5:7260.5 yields -0.1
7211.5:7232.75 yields 0.6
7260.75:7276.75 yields -0.4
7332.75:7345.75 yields -0.7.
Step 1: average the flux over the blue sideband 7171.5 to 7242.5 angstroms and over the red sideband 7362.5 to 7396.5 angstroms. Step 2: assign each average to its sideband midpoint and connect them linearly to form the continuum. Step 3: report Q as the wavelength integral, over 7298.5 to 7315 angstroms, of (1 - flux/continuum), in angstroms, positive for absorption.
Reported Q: -0.69 angstroms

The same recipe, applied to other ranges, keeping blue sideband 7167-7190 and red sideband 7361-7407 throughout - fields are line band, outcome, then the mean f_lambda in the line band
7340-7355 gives -0.4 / 27.6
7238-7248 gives 0.2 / 19.8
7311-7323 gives -0.4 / 25.8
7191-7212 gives 1.3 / 16.4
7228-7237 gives 0.1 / 19.2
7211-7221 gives 0.7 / 17.2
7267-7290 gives 0.0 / 22.4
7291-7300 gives -0.3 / 24.3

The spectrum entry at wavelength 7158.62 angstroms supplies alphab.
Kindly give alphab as 15.1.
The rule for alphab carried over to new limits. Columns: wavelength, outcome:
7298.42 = 25.2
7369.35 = 28.8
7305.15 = 24.8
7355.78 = 27.3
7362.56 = 27.7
